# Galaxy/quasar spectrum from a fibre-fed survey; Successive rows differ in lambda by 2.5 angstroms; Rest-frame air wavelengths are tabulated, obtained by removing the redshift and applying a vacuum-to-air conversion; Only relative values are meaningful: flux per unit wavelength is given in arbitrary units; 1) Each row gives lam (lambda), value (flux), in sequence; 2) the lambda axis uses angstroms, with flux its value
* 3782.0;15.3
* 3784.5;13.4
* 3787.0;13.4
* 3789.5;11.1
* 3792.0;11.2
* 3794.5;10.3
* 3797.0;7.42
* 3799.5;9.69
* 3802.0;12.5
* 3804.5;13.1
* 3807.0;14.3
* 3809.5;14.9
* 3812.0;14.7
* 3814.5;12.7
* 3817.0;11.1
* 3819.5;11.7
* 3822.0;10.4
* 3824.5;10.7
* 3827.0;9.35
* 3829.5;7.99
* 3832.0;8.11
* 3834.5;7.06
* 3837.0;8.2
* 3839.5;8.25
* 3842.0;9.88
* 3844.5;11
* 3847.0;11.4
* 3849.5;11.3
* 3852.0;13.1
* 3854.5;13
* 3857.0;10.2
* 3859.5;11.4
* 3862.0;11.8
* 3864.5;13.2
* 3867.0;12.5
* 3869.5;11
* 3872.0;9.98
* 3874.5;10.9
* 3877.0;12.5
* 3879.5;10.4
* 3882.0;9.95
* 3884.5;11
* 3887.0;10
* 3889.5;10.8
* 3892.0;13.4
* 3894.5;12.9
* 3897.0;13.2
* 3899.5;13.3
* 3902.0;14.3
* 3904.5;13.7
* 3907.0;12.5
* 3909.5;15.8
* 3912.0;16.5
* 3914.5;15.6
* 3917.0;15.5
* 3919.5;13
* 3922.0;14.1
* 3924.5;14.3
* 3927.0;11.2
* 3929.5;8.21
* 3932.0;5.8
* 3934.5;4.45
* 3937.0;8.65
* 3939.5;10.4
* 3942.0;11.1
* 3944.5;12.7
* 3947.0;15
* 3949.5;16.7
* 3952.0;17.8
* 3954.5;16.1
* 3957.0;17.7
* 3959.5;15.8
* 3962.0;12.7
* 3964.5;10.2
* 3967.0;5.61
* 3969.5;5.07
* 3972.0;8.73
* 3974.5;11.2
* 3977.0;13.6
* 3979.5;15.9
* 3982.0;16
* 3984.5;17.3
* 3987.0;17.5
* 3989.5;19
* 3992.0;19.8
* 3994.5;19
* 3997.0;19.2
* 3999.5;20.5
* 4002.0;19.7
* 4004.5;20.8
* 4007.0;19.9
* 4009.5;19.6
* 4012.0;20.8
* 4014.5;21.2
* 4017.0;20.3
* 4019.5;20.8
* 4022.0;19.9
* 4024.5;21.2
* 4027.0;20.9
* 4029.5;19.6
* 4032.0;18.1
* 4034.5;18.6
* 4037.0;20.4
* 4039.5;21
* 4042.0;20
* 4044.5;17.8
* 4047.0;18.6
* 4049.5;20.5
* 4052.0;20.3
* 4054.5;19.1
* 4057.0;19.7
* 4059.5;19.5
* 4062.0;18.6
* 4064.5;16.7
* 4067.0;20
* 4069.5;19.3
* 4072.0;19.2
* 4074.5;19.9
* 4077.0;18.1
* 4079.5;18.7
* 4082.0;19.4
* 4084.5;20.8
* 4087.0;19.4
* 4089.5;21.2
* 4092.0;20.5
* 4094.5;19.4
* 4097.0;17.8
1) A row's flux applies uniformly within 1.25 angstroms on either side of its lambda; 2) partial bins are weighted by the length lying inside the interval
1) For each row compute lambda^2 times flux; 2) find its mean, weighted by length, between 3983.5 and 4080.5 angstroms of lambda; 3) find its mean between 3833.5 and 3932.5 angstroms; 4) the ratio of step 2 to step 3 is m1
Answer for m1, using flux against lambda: 1.77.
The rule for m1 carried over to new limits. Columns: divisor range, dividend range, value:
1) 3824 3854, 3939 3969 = 1.45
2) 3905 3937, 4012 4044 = 1.75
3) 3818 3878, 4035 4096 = 2.05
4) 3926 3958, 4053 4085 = 1.70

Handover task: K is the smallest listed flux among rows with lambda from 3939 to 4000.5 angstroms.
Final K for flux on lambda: 5.07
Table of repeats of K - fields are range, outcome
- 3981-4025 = 16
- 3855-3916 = 9.95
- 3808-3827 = 9.35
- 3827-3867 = 7.06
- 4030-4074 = 16.7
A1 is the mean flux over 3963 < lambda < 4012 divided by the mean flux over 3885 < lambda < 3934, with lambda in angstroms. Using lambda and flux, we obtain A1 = 1.25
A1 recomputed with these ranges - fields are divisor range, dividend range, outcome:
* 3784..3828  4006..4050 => 1.70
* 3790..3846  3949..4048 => 1.63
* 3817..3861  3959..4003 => 1.45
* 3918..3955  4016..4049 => 1.66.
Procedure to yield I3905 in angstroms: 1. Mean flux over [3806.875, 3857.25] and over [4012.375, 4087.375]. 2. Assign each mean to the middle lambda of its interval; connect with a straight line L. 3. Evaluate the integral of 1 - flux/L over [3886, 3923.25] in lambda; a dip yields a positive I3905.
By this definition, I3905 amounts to 0.4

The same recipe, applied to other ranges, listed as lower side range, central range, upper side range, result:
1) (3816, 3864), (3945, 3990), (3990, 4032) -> 9.5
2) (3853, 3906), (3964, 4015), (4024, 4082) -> 1.6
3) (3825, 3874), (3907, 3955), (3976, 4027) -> 7.5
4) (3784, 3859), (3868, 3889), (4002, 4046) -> 4.4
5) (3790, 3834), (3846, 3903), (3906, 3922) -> 6.7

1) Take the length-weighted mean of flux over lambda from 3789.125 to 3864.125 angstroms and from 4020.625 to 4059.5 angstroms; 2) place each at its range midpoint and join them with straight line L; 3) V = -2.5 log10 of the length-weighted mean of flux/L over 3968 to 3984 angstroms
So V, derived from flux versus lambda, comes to 0.395 mag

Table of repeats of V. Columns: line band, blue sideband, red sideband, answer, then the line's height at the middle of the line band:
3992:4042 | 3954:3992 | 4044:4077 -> -0.22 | 16.4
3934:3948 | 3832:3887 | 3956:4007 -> 0.29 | 13.8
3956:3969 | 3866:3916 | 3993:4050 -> 0.36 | 16.6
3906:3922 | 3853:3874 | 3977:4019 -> -0.03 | 14.4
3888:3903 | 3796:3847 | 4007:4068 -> 0.07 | 13.8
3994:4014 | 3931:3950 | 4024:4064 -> -0.24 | 16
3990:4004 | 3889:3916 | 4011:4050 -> -0.07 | 18.4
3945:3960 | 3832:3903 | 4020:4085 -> -0.09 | 15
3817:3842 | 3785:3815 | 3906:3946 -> 0.29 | 12.1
